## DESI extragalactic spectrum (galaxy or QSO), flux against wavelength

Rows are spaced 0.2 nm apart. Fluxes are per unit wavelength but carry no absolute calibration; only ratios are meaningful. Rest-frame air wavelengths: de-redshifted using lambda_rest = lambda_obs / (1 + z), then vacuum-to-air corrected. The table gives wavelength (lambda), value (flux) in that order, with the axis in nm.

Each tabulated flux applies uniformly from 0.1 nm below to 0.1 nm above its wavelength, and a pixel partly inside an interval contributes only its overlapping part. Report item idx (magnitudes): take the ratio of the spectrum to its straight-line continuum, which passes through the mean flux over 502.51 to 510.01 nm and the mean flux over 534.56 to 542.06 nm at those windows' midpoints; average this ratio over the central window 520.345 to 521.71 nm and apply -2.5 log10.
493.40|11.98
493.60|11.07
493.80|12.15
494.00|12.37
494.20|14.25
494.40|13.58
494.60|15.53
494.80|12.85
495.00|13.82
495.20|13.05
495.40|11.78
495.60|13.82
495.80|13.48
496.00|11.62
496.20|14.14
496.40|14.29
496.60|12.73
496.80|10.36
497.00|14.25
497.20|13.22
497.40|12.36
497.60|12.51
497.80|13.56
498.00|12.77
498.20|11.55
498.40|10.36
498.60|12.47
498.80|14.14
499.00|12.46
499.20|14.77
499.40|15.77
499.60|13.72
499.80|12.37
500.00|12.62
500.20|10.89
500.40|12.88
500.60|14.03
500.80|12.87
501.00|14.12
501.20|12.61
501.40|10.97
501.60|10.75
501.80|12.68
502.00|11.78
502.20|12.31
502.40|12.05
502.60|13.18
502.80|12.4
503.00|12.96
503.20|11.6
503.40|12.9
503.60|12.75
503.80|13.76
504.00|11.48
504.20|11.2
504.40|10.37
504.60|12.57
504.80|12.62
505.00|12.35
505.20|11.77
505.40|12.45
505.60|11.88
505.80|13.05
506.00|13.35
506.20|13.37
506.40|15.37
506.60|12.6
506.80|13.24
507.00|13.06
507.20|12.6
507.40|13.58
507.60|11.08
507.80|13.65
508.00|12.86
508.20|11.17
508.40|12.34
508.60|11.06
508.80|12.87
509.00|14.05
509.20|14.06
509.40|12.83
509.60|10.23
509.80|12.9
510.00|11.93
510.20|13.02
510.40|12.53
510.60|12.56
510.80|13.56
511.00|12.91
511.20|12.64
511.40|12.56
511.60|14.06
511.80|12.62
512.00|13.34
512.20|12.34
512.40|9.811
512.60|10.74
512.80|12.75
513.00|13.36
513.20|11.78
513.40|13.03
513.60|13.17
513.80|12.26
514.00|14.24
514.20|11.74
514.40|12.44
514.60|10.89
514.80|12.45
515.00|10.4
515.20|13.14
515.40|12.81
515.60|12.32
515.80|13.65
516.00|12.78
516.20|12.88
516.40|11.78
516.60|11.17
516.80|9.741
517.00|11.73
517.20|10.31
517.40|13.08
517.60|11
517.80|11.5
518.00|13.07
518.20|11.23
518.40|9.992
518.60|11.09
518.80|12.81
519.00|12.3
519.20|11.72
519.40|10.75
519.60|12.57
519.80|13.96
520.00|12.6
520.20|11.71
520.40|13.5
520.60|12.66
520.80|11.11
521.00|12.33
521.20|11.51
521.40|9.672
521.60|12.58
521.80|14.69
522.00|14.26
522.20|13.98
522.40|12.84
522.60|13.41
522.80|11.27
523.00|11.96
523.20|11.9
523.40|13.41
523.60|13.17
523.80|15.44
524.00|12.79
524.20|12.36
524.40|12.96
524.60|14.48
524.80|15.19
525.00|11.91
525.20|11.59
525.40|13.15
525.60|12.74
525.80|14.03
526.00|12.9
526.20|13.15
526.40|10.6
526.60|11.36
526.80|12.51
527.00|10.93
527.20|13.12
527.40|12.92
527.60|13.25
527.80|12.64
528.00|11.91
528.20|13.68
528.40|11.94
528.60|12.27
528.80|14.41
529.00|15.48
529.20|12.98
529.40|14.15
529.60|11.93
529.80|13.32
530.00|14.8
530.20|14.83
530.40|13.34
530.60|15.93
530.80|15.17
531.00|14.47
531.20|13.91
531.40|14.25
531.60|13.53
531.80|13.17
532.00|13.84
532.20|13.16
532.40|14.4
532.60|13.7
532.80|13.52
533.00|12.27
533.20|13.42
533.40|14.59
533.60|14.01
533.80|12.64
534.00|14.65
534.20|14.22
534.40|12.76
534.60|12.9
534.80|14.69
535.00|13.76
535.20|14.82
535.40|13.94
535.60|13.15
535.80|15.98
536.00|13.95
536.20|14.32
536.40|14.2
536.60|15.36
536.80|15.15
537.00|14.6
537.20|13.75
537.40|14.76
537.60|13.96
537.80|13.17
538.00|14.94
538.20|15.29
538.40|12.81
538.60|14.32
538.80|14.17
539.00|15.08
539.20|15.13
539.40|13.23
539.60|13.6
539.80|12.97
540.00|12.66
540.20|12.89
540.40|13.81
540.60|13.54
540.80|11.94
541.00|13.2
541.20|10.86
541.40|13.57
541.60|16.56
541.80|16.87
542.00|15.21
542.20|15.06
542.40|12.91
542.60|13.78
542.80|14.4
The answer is 0.12 mag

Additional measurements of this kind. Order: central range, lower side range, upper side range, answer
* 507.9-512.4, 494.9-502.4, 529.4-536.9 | 0.05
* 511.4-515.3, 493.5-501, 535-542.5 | 0.09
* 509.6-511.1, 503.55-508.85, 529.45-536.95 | 0.01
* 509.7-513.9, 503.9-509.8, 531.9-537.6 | 0.02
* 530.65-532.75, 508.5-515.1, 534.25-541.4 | -0.04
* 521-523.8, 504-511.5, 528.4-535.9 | 0.05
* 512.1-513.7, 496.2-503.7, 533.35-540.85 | 0.09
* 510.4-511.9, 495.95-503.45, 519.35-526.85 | -0.02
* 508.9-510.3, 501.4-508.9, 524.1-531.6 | -0.01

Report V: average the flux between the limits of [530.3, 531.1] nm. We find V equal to 14.7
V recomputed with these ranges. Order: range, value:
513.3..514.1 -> 13.2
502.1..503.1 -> 12.6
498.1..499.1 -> 12.2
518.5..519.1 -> 12.1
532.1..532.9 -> 13.7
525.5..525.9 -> 13.4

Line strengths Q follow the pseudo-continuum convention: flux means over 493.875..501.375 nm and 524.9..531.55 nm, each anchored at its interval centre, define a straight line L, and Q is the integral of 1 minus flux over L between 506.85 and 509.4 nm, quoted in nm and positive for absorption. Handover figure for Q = 0.08 nm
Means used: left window 13.1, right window 13.2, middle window 12.7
